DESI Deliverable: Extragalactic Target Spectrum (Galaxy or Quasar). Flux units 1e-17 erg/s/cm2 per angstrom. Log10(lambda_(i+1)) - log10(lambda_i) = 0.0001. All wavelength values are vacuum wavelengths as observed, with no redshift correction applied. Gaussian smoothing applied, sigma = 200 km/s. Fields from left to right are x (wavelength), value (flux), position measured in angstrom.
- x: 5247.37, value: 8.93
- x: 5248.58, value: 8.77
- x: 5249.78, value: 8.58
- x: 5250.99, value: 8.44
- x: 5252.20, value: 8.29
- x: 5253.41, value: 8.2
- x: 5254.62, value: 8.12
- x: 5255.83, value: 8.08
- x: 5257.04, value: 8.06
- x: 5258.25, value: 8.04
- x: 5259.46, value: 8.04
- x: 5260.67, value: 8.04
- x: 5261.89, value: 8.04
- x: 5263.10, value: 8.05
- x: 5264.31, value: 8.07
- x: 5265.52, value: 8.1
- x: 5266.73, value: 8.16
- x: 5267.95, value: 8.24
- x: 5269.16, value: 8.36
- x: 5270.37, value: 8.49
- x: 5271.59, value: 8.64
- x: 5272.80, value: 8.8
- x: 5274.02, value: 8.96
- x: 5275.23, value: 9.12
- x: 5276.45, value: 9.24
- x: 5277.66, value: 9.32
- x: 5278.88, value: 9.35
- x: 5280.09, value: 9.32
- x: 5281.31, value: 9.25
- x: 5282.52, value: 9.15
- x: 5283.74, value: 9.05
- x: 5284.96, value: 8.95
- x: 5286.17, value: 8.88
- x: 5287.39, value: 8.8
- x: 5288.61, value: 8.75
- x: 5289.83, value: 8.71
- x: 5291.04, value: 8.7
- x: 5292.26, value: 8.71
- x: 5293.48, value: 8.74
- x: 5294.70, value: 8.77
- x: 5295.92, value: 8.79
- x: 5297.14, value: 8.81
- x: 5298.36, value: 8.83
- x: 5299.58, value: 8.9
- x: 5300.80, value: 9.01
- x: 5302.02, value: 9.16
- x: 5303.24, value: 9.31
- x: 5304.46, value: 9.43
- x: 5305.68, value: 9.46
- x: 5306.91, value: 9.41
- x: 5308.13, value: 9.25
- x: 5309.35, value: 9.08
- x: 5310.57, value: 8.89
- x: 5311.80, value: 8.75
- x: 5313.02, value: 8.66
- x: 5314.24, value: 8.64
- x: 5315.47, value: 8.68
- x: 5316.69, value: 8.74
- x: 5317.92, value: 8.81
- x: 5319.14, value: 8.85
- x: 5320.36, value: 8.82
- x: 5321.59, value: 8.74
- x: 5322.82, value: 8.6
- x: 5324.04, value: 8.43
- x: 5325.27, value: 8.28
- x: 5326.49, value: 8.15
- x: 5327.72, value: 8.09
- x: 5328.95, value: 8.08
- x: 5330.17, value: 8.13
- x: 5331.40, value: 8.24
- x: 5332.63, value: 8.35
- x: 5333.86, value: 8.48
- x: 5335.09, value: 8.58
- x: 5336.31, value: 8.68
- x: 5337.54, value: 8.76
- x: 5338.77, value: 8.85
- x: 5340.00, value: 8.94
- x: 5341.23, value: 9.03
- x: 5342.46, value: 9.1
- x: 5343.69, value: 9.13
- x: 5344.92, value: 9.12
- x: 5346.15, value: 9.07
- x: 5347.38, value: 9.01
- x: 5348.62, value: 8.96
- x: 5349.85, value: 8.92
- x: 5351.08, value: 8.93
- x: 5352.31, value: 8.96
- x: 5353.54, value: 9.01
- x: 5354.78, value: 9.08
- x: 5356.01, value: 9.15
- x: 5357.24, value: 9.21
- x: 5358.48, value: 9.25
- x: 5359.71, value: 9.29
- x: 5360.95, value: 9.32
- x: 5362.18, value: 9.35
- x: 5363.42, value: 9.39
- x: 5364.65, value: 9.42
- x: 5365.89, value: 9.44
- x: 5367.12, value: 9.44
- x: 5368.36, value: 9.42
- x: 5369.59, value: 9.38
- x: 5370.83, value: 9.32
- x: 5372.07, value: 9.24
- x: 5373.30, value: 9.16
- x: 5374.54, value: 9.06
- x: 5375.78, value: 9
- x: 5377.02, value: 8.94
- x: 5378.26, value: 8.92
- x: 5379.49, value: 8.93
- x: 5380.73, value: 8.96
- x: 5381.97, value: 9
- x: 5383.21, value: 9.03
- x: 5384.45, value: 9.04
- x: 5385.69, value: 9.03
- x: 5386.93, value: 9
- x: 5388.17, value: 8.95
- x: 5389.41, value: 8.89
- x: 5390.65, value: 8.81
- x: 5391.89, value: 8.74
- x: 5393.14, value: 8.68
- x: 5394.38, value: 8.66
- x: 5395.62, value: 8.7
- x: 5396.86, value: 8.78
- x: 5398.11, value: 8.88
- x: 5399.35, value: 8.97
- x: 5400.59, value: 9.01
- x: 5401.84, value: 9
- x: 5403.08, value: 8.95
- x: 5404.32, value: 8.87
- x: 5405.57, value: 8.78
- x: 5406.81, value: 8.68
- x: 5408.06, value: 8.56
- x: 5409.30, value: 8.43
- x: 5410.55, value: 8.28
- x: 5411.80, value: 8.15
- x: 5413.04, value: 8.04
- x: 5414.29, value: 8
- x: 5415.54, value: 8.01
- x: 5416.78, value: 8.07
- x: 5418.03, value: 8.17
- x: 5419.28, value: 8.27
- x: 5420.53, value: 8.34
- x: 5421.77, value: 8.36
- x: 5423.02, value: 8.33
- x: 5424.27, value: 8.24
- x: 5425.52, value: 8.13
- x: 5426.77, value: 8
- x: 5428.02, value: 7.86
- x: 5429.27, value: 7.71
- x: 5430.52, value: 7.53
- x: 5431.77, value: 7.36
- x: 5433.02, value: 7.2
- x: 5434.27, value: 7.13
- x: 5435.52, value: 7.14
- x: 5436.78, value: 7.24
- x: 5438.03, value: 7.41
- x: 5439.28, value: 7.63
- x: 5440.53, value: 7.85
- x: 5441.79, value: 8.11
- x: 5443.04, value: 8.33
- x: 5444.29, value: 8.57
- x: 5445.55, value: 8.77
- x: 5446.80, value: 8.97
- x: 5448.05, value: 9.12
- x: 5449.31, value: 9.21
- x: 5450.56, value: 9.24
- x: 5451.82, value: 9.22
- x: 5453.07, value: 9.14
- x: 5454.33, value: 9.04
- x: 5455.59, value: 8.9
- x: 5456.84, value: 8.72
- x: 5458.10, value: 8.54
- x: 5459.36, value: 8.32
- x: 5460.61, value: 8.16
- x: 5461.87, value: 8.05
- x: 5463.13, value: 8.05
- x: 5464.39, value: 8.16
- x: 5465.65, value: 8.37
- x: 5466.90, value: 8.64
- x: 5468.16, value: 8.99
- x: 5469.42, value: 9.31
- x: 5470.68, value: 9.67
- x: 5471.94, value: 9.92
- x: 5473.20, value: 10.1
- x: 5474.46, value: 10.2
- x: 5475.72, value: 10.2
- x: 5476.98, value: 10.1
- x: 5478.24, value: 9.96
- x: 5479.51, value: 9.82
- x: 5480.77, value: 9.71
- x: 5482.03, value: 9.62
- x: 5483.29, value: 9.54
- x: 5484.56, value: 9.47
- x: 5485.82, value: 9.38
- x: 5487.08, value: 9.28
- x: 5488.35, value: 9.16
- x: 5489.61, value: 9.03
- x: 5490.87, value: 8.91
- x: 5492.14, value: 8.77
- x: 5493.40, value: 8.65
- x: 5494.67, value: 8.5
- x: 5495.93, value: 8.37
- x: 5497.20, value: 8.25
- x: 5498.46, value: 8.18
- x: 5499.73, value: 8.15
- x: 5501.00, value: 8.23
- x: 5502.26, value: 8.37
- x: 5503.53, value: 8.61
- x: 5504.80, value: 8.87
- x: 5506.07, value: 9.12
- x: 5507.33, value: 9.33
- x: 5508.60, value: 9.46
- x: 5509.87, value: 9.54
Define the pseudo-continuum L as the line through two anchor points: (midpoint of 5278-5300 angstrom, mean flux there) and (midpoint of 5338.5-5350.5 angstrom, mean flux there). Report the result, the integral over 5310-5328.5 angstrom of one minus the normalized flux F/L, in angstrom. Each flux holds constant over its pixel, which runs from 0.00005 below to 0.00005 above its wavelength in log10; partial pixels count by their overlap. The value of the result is 0.8 angstrom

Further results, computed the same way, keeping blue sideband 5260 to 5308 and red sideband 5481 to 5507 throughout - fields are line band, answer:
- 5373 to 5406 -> -0.3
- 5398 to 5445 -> 3.7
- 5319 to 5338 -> 0.8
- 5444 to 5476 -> -0.5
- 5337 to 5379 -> -1.5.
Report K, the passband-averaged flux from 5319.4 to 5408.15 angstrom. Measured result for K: 8.91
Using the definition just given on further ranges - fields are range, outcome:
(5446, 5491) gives 9.18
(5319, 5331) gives 8.4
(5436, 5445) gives 7.87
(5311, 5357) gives 8.73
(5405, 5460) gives 8.25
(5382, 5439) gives 8.34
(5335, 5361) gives 9.02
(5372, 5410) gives 8.89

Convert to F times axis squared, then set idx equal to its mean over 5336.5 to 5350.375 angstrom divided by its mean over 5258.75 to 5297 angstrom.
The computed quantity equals 1.1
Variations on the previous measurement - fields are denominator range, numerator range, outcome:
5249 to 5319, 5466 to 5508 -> 1.13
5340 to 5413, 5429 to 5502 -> 1.00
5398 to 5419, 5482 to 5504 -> 1.06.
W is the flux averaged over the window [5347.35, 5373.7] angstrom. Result 9.22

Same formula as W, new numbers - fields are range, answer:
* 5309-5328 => 8.64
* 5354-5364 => 9.24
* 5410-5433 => 8.02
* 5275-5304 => 8.99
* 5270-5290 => 9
